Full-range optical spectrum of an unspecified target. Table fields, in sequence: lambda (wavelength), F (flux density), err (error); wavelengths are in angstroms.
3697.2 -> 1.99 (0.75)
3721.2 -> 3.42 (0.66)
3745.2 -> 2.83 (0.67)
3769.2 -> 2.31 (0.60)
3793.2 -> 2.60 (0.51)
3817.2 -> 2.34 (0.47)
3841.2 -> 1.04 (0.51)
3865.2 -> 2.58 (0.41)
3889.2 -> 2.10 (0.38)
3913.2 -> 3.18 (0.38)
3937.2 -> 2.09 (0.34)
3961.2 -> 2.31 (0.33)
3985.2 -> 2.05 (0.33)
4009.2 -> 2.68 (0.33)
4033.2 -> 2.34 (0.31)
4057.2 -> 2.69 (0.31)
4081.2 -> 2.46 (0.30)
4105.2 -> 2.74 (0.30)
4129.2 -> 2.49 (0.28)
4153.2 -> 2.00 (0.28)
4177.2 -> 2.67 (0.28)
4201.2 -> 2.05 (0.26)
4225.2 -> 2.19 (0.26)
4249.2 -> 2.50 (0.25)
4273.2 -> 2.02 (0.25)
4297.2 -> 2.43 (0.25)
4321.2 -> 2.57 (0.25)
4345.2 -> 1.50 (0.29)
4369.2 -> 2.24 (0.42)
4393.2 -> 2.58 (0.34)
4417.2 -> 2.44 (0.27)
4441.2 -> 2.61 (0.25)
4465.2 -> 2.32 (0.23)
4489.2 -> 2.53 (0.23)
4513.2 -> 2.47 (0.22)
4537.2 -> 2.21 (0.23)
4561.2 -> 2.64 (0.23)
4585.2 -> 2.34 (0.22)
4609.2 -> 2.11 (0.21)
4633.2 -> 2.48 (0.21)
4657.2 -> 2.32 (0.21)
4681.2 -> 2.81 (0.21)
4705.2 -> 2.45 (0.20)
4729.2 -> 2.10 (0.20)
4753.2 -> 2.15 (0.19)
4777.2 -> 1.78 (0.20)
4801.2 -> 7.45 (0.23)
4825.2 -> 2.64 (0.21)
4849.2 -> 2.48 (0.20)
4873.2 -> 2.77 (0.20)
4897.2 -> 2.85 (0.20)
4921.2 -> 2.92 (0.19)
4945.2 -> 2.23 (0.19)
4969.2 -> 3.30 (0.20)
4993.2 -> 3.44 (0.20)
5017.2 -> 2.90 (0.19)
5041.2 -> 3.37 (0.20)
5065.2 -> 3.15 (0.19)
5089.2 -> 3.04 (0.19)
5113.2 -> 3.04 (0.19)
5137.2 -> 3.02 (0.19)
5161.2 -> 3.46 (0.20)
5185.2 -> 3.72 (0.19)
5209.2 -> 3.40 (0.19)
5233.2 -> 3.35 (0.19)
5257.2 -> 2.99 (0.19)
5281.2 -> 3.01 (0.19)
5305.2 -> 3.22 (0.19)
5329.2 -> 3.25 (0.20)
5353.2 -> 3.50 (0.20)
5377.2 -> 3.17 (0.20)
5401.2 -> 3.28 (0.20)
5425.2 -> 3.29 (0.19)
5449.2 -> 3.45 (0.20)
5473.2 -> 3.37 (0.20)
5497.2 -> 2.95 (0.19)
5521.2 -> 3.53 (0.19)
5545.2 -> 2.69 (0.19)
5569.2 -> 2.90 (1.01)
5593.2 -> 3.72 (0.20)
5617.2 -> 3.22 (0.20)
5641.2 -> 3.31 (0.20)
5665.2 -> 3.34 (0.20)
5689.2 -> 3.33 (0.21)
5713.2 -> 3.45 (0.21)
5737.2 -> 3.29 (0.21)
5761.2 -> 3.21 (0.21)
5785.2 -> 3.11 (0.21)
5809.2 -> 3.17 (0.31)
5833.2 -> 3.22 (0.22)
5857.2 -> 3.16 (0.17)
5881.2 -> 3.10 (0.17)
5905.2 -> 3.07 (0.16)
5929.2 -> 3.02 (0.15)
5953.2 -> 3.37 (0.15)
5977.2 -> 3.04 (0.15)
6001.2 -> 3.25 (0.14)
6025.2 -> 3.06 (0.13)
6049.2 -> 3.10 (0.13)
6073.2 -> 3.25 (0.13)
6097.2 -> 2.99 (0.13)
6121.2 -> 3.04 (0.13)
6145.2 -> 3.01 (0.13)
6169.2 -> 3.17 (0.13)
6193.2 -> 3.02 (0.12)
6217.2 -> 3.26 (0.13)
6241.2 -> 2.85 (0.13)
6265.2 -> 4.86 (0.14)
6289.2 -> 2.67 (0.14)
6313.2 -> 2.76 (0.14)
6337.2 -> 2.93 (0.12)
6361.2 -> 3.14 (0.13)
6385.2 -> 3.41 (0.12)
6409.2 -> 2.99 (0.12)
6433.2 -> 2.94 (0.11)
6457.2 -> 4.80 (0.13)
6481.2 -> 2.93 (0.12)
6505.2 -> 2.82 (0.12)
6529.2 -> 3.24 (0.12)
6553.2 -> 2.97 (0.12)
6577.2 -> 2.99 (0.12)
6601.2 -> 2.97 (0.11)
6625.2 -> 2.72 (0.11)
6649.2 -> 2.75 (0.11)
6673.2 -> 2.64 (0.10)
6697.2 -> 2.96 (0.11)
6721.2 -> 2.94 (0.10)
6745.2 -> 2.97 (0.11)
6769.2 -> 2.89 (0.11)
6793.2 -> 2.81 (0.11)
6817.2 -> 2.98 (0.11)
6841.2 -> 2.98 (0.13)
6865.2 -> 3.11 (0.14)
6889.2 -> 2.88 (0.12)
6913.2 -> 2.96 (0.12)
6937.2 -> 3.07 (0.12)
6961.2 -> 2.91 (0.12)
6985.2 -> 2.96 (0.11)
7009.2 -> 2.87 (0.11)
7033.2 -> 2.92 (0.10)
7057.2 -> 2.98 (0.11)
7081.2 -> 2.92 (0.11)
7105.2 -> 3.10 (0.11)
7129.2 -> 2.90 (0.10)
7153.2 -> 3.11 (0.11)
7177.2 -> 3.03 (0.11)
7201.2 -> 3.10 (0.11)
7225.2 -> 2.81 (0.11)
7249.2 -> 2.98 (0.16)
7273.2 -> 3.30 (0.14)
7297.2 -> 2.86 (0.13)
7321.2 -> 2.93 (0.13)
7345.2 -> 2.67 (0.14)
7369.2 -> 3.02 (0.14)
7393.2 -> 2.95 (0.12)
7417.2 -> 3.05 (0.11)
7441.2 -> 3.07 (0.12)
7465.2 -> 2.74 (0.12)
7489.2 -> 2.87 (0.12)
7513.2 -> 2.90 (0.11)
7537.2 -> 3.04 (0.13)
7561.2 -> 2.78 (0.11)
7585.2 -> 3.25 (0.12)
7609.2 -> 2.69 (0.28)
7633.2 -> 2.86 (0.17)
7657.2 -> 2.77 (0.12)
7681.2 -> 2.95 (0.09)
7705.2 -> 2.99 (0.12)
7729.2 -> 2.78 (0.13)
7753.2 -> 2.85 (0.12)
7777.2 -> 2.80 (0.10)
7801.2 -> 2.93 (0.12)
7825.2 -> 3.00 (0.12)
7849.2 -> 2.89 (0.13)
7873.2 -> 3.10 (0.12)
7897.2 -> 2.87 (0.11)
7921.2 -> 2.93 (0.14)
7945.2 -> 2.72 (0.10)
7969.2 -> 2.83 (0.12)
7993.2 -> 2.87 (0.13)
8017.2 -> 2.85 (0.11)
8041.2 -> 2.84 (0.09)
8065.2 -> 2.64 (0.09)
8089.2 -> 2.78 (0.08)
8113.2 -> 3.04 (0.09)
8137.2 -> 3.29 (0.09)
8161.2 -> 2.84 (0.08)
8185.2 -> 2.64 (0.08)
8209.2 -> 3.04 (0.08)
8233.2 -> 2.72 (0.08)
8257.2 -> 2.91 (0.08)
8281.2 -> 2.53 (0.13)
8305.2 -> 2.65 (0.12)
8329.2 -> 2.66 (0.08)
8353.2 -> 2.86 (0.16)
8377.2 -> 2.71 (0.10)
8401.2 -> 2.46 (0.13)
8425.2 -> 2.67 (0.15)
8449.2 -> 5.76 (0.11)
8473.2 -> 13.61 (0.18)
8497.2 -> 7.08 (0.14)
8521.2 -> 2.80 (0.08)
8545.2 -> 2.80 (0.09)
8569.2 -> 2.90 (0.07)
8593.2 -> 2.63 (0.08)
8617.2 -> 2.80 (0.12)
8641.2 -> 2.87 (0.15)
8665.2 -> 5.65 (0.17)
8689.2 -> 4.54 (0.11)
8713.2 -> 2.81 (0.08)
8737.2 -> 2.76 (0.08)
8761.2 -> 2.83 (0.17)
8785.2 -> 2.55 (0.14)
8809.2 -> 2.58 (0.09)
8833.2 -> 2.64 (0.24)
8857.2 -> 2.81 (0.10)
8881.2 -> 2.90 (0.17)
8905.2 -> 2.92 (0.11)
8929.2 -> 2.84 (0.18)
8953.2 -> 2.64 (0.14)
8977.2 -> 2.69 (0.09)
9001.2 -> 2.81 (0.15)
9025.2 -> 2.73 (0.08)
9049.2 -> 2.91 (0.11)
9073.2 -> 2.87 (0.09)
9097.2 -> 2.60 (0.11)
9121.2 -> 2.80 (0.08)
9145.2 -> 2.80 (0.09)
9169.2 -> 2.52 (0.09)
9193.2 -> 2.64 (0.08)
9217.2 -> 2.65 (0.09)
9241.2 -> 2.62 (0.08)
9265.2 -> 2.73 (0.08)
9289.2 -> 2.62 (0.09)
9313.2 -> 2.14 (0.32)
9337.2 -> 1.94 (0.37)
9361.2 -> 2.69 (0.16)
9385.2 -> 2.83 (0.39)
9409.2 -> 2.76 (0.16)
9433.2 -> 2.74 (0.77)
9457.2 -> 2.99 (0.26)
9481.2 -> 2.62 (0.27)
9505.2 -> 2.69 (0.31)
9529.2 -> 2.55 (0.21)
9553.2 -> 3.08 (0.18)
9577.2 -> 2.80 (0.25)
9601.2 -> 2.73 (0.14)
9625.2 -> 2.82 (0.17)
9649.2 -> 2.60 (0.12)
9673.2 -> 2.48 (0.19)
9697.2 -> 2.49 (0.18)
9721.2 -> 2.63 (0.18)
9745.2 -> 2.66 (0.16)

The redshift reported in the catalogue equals 0.29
